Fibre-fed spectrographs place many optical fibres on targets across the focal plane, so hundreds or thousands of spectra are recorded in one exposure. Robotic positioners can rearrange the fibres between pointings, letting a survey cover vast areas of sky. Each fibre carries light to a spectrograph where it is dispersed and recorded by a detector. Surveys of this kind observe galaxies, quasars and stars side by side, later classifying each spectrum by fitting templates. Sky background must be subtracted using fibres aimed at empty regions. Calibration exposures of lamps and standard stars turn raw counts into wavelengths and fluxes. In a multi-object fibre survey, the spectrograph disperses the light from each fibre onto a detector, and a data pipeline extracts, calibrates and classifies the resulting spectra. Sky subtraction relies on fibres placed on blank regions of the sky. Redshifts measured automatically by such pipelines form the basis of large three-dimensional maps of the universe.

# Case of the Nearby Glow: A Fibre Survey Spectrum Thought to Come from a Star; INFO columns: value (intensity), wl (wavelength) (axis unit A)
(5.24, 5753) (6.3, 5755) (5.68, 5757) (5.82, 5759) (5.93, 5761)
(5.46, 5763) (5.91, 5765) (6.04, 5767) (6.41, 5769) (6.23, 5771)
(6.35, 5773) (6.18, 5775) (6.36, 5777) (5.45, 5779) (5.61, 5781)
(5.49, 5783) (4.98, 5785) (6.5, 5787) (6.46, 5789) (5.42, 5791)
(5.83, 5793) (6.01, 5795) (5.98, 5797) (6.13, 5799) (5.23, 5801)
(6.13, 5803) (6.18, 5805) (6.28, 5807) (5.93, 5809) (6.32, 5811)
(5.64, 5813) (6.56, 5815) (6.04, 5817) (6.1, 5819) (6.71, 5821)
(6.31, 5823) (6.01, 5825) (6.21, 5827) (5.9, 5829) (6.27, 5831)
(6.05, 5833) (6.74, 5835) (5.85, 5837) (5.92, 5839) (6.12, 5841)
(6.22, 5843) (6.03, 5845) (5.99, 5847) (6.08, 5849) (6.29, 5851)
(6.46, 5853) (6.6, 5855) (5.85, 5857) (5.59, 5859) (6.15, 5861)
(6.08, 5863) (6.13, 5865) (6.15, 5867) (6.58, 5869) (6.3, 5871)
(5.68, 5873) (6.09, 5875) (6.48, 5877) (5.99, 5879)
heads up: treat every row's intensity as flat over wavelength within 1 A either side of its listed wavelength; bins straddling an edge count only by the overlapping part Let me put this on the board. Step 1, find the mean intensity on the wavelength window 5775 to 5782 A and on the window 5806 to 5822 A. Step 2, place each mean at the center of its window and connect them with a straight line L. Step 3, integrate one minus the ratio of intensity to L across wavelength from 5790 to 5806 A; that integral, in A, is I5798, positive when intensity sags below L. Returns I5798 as 0.5 A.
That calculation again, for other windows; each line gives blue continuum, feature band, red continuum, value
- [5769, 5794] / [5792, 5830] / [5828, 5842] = -0.28 A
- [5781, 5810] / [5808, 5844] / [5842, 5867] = -0.91 A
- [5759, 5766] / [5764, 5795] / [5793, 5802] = -0.78 A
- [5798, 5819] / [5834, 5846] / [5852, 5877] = -0.08 A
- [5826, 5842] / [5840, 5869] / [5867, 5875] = 0.06 A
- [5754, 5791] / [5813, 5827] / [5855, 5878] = -0.48 A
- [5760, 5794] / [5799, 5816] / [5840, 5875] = -0.11 A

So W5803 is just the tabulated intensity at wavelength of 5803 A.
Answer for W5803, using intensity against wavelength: 6.13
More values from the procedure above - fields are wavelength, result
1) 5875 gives 6.09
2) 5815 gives 6.56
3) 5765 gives 5.91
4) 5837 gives 5.85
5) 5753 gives 5.24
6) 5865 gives 6.13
